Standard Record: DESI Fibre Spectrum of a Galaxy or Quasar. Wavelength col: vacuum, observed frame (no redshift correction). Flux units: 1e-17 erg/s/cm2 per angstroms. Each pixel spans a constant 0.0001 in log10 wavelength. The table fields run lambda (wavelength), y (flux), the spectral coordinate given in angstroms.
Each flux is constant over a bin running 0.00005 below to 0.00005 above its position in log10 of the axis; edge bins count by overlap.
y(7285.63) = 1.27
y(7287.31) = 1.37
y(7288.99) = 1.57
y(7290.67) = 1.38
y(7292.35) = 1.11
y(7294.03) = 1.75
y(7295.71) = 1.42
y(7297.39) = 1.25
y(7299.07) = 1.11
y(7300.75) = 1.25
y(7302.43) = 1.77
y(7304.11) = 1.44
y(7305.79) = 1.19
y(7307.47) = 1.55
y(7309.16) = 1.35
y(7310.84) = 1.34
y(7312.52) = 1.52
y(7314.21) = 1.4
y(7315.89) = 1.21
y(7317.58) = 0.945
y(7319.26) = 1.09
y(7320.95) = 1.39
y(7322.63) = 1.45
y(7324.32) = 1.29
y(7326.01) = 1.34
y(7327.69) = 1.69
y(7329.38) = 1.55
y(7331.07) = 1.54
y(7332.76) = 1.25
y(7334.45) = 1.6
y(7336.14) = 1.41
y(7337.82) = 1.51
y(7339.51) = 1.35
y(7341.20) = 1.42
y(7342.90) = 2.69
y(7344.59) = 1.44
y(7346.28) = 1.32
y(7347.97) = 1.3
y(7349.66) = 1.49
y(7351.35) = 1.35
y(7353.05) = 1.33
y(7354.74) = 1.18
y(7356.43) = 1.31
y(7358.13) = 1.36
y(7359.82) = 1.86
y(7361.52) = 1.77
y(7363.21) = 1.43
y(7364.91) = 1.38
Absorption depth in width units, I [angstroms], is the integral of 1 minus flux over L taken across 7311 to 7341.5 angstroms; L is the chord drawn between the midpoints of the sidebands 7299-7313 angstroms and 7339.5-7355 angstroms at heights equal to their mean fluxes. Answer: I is 1.5 angstroms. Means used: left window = 1.4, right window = 1.51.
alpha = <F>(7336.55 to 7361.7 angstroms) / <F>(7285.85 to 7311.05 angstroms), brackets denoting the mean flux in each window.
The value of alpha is 1.08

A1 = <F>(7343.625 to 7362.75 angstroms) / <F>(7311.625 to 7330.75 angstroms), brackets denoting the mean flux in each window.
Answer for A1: 1.1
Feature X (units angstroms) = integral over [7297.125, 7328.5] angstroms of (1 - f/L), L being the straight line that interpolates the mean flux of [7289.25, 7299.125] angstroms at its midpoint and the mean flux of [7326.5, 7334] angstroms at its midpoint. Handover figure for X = 1.97 angstroms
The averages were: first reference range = 1.37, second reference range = 1.5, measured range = 1.35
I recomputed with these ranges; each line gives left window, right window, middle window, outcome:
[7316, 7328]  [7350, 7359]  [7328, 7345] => -3.6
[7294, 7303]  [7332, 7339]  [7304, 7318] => 0.7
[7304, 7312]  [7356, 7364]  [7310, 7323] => 1.1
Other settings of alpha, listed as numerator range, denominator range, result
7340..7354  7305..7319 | 1.18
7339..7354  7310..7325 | 1.18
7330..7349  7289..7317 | 1.11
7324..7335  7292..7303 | 1.06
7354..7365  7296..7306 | 1.10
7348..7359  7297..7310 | 0.98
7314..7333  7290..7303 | 0.98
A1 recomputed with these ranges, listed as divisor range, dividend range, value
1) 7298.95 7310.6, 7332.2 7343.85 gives 1.15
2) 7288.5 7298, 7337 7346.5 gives 1.16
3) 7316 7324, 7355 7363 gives 1.26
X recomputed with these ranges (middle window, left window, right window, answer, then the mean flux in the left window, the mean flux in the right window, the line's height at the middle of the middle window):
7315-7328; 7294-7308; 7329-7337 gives 1.40 angstroms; 1.39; 1.47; 1.44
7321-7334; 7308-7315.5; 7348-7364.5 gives -0.30 angstroms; 1.4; 1.44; 1.41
